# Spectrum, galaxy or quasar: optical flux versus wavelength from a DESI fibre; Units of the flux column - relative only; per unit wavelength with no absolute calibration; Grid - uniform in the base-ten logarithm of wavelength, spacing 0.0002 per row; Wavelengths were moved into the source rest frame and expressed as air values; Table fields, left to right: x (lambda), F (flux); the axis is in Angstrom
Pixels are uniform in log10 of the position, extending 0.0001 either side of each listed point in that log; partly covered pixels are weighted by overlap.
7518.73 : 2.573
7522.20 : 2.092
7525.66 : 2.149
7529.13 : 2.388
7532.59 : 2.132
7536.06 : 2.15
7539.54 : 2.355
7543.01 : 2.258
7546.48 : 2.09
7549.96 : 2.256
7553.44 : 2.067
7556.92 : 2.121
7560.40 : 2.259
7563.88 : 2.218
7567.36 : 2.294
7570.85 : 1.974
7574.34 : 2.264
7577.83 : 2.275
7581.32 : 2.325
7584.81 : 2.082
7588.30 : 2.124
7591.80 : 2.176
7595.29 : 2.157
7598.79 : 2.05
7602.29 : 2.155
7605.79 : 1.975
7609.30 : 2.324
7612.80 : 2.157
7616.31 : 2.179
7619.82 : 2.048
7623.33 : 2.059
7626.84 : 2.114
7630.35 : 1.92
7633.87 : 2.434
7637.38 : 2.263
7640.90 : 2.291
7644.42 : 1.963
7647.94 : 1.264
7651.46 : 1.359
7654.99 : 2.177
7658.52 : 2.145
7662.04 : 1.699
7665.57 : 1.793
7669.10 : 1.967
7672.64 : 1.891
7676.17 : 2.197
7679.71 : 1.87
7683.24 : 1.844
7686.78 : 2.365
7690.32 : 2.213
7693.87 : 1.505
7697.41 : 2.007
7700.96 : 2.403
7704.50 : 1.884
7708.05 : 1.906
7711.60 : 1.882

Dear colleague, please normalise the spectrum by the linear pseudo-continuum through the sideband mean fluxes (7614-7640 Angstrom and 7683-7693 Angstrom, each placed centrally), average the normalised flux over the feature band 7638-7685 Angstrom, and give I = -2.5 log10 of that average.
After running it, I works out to 0.133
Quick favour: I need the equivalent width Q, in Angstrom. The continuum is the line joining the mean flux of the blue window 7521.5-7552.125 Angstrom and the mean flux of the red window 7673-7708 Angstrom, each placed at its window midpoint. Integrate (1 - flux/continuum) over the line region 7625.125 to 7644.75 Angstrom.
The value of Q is -0.8 Angstrom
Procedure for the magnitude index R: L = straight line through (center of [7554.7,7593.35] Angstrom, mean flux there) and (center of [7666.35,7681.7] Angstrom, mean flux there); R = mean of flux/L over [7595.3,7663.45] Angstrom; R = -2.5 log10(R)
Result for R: 0.02 mag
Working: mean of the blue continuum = 2.19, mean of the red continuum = 1.97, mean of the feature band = 2.03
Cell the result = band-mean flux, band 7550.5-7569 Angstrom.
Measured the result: 2.2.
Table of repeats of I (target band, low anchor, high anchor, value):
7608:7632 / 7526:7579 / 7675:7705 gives 0.01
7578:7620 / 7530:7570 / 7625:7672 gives -0.04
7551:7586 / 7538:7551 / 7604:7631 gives 0.00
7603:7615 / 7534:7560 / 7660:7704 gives -0.03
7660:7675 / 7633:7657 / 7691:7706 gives 0.06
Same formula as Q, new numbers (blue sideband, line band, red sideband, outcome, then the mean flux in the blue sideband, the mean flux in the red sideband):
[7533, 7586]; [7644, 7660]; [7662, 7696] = 1.9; 2.2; 1.95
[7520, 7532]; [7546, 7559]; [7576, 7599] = 0.4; 2.22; 2.18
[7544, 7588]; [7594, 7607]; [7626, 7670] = 0.0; 2.18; 1.95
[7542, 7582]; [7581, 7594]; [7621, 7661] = -0.2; 2.2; 1.99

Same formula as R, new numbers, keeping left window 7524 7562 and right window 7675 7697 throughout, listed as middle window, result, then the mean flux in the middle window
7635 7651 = 0.08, 1.92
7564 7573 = 0.01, 2.15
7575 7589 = -0.03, 2.21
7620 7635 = -0.02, 2.11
